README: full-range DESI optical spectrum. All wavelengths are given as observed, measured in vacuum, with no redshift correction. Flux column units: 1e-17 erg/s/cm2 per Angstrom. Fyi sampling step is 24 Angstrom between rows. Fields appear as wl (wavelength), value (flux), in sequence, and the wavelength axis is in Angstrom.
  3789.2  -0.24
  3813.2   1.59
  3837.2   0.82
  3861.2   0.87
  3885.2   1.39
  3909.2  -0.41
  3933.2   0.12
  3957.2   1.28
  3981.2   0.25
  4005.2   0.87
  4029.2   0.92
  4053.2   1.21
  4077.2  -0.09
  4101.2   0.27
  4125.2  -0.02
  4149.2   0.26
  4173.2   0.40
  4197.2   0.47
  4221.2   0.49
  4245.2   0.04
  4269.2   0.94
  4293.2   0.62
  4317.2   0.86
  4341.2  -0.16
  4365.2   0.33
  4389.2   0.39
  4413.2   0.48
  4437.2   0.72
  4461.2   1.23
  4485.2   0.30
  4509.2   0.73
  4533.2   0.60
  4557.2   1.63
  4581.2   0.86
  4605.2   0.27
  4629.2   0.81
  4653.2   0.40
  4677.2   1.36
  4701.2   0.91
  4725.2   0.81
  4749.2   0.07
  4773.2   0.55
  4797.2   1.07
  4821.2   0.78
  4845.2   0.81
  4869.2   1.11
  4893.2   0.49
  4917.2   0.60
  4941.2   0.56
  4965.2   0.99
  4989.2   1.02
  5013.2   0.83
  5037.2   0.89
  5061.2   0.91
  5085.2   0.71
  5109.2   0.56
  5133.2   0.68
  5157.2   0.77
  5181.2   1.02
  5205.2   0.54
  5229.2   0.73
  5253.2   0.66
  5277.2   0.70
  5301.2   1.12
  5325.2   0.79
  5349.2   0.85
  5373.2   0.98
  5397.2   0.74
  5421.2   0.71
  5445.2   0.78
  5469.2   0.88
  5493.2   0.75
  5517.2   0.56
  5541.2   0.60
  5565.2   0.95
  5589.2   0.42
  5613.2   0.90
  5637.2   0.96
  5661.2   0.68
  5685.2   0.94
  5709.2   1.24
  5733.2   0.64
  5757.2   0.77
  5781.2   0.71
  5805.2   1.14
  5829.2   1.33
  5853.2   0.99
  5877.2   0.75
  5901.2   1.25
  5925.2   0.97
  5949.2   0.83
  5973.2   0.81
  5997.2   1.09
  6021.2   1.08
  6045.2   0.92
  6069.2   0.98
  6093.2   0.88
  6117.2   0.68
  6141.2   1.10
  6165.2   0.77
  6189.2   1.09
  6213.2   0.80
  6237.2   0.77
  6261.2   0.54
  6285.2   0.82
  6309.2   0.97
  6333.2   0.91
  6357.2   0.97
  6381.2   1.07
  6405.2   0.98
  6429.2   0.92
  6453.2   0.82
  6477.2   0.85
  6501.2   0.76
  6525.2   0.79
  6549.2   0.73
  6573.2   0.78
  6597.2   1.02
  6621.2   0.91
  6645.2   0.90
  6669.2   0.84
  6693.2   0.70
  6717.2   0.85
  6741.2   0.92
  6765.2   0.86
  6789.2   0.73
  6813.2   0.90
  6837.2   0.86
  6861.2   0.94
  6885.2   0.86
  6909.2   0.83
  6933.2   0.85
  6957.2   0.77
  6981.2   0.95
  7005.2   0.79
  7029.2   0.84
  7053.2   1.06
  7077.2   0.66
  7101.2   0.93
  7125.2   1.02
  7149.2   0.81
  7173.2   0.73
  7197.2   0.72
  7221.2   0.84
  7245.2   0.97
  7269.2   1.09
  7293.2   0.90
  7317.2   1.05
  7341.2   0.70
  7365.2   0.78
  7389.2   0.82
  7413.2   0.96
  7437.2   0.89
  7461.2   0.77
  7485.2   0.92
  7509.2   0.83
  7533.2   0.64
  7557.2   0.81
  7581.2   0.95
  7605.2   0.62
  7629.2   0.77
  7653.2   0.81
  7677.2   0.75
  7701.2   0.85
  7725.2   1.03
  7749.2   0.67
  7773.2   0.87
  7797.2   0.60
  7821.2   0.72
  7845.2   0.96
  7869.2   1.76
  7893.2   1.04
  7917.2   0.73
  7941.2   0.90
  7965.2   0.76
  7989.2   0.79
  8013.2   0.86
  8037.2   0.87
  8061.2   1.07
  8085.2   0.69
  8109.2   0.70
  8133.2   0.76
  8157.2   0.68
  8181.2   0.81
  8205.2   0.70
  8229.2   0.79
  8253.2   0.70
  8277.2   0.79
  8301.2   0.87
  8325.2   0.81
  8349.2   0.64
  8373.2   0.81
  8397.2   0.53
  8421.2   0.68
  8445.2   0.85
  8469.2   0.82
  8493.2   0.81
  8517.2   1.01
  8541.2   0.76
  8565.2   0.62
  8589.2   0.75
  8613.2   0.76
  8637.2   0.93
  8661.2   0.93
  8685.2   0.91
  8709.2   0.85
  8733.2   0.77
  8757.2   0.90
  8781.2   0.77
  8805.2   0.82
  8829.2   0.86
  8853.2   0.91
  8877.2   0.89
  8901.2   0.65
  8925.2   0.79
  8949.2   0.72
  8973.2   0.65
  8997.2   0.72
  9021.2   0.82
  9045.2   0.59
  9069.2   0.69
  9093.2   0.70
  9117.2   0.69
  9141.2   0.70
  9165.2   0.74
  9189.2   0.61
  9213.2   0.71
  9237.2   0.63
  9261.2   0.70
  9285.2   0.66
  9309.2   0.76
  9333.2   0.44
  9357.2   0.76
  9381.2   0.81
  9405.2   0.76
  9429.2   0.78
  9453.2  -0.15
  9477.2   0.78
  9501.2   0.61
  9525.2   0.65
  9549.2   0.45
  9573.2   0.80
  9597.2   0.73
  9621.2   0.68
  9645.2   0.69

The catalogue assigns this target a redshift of 0.20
